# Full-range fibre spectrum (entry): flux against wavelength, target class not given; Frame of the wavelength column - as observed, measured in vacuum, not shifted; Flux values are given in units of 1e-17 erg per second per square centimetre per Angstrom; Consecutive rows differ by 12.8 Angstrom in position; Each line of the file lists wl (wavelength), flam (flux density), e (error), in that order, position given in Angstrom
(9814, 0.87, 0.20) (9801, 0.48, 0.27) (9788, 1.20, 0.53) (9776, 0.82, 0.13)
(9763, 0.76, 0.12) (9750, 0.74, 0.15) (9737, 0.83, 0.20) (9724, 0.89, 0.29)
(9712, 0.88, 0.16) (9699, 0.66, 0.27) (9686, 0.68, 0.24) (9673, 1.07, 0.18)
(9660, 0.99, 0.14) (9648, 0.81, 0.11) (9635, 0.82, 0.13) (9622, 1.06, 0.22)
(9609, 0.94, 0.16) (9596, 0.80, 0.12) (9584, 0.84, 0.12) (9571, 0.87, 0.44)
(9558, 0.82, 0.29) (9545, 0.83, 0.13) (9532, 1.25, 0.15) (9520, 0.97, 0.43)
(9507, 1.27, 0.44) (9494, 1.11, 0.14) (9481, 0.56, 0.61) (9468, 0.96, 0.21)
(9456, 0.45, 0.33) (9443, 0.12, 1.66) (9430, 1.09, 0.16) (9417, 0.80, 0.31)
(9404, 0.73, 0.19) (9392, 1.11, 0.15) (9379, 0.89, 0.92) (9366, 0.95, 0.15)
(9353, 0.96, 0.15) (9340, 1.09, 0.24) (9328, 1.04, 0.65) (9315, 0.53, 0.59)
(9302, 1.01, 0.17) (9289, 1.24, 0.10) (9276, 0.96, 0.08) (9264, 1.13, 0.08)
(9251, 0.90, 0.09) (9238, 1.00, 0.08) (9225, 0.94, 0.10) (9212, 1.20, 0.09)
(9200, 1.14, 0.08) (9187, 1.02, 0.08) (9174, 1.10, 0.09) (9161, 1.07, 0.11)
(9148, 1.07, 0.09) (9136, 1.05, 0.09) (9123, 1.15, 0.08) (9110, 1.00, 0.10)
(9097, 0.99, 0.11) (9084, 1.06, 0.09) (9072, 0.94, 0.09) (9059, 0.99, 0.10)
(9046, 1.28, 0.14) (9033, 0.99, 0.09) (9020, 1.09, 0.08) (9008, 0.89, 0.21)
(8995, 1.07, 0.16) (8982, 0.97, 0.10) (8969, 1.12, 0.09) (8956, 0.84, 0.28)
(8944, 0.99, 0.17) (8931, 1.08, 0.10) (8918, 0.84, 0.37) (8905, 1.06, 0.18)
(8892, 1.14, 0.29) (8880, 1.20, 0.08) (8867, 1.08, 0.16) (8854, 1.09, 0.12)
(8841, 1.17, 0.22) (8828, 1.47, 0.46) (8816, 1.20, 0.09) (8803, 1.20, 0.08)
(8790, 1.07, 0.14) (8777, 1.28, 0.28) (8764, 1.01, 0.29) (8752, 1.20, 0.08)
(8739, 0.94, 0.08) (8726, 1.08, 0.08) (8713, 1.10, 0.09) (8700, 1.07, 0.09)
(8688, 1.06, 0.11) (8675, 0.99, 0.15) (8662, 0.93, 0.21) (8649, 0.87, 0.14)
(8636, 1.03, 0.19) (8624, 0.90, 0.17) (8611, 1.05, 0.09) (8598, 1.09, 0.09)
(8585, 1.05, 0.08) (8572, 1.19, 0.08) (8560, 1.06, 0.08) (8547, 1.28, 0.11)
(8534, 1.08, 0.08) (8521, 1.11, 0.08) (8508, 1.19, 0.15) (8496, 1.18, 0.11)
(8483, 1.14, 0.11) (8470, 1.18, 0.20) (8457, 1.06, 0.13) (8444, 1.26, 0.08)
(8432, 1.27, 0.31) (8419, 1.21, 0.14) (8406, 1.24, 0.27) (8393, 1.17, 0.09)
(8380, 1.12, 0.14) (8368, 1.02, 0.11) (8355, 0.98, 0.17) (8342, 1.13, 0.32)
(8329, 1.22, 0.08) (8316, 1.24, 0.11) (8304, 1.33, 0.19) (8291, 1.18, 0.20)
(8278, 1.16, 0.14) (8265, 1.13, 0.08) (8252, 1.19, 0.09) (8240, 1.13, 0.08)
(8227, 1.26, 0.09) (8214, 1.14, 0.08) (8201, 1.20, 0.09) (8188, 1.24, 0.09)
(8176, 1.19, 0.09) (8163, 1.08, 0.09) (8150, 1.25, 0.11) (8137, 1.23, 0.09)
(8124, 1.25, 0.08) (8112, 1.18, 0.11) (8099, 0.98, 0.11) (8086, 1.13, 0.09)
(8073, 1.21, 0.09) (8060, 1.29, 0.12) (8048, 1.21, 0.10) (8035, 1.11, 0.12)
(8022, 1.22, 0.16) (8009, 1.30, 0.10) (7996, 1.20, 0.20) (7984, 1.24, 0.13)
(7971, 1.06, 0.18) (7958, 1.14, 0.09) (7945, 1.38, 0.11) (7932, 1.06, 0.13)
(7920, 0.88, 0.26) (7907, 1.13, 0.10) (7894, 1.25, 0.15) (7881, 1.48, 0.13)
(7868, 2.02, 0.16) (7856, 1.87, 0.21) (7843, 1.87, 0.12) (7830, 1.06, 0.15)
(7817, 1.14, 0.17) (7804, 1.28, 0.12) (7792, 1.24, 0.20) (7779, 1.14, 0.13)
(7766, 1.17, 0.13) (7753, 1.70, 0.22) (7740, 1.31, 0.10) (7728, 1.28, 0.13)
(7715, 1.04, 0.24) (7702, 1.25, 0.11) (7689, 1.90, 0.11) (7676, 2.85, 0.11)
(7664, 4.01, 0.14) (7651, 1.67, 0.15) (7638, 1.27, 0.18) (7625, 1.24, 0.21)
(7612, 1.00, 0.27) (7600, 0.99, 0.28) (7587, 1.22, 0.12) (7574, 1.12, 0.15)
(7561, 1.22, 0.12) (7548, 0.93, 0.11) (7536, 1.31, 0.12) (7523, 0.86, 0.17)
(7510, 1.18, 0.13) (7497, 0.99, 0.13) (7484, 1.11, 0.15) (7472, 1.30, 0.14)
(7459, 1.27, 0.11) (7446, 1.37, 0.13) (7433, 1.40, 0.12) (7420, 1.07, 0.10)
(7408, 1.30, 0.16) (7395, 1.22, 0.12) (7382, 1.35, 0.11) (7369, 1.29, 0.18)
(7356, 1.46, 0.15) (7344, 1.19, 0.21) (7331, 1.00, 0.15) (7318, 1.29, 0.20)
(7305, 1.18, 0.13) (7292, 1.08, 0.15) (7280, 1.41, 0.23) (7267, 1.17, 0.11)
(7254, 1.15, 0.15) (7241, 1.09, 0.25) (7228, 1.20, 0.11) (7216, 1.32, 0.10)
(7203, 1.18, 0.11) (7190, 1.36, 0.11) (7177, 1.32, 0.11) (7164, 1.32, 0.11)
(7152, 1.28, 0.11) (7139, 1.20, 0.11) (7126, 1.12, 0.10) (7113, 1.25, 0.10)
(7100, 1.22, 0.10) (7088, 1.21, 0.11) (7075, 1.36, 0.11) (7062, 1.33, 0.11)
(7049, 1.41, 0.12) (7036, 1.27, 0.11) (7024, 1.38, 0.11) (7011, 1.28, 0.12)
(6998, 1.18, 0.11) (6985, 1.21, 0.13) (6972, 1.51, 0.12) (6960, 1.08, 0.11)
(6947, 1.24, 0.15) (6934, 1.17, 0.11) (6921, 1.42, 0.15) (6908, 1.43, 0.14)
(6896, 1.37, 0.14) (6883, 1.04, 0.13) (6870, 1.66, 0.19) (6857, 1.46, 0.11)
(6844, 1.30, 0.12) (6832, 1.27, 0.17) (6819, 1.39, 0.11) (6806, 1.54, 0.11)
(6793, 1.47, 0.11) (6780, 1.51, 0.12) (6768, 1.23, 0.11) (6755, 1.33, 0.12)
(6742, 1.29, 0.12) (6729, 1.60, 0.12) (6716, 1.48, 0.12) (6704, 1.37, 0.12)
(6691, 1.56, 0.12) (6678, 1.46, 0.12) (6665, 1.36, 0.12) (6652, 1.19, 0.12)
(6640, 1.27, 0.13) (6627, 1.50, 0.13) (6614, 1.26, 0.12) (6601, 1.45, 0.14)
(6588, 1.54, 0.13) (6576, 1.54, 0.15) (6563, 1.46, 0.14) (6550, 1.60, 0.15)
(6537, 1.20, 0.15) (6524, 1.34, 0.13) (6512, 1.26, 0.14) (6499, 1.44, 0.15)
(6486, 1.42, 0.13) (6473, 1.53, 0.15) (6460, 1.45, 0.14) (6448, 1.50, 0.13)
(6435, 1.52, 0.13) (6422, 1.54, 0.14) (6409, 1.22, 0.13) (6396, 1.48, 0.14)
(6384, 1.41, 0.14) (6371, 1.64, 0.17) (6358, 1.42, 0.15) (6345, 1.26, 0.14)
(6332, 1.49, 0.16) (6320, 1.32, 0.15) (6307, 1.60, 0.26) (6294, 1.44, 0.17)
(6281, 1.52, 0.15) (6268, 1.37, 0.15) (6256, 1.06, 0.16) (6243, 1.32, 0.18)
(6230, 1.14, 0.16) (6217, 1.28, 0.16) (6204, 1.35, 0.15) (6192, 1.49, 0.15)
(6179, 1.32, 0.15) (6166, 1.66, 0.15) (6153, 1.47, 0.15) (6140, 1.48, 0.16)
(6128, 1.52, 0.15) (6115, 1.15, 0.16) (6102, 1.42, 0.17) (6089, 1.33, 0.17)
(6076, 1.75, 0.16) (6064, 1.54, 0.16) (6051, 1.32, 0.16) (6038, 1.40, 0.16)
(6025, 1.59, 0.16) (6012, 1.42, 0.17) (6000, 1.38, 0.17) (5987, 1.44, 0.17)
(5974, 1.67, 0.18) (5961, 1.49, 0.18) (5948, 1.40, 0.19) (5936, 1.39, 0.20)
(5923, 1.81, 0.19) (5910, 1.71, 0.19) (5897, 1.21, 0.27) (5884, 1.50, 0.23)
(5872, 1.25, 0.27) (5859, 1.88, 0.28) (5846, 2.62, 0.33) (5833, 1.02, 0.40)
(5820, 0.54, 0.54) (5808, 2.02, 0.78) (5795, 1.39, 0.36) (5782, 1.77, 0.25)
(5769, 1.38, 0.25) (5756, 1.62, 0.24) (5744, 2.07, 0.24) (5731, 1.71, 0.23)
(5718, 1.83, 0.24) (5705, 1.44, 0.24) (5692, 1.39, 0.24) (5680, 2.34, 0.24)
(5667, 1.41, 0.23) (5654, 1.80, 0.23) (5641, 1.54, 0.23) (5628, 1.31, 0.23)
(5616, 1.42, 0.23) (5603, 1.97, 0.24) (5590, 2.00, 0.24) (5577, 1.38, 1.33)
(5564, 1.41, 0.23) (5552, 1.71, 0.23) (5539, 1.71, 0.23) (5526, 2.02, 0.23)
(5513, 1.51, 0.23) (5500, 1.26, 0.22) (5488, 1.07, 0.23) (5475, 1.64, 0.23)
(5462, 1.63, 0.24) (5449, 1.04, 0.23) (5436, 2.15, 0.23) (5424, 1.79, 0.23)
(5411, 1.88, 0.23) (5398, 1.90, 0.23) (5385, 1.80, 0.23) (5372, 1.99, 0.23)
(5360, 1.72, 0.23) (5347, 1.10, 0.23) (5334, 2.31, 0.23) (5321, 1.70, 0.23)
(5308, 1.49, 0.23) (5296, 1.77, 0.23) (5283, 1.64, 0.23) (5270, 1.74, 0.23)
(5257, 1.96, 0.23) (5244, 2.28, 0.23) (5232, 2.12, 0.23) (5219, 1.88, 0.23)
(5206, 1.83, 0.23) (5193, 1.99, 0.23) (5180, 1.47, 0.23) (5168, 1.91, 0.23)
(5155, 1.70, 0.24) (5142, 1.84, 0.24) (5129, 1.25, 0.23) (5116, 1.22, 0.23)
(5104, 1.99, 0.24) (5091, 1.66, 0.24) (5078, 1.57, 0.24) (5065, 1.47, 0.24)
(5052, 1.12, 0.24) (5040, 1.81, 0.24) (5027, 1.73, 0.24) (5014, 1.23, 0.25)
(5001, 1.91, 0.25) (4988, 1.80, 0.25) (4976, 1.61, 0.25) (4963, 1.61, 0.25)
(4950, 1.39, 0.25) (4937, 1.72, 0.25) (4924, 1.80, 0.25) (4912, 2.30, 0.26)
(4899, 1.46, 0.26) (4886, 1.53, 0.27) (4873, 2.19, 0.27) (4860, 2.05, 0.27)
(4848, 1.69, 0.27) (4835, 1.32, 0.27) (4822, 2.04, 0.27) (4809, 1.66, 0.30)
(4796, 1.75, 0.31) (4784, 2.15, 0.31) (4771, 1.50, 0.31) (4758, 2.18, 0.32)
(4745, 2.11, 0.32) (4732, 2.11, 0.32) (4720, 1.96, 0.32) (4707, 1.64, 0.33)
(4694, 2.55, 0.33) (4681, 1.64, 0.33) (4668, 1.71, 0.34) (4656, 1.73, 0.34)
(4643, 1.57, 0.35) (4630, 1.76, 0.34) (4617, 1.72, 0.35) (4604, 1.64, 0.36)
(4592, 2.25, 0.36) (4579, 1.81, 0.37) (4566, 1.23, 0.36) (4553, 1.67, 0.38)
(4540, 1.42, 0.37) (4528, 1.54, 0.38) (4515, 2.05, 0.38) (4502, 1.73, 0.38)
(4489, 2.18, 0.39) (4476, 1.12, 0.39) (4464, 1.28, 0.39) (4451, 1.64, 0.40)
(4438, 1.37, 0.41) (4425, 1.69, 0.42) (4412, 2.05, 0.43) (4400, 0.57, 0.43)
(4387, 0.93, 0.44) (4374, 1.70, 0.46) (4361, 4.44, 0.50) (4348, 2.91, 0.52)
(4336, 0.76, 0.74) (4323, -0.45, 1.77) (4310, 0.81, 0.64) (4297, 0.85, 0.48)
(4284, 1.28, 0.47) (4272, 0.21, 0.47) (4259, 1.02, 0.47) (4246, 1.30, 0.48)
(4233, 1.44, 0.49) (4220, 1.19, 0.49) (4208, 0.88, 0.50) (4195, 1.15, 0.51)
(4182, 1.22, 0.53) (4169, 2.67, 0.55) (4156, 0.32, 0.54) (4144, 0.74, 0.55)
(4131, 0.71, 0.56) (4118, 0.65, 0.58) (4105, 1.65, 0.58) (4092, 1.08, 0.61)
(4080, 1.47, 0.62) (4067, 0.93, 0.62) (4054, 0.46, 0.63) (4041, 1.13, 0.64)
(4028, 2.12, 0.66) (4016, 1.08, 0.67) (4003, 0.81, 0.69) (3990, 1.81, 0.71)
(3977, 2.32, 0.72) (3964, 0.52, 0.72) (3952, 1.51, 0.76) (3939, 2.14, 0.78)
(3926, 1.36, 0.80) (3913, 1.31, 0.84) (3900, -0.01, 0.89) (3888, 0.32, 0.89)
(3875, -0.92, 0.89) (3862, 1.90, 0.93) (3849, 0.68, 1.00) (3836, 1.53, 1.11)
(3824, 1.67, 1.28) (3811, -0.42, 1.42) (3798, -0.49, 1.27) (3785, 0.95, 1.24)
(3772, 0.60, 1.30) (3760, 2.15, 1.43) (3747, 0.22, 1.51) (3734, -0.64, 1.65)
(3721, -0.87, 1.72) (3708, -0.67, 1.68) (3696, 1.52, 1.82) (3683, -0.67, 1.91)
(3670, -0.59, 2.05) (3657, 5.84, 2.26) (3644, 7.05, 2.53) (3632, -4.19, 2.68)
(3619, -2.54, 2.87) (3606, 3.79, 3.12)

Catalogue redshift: 0.17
